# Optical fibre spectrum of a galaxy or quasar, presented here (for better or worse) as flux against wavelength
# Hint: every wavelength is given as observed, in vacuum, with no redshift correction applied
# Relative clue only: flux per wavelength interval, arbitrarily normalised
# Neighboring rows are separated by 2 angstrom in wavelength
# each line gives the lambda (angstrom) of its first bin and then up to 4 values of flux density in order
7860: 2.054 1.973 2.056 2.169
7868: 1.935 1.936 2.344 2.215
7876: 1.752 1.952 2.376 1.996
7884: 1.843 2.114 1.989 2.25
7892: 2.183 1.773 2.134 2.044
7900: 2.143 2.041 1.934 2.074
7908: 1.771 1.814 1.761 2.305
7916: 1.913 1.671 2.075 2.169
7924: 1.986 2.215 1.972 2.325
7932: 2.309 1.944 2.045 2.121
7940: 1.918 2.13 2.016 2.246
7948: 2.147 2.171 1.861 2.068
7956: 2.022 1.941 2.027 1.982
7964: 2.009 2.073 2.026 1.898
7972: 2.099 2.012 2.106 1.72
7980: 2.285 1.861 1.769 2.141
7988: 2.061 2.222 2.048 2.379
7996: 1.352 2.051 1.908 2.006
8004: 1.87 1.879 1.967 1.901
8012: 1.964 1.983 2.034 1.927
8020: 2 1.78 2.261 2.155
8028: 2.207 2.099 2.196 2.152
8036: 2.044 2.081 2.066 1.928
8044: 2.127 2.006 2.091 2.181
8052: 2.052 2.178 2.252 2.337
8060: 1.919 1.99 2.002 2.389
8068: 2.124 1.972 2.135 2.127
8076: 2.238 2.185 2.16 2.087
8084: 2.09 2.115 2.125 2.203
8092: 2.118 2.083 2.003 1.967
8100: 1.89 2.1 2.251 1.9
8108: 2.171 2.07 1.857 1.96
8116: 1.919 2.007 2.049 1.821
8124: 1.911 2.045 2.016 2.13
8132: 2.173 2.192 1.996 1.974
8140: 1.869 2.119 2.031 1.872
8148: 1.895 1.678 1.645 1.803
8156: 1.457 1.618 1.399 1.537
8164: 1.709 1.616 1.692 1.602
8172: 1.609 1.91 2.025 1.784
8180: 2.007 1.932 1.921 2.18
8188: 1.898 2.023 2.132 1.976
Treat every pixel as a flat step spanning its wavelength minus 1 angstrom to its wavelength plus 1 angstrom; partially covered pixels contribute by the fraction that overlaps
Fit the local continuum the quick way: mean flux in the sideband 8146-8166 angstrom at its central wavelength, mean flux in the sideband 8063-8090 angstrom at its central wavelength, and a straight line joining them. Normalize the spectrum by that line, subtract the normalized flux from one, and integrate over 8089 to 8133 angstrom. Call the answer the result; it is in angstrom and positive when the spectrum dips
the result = -2.4 angstrom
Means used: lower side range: 2.14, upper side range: 1.65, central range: 2.03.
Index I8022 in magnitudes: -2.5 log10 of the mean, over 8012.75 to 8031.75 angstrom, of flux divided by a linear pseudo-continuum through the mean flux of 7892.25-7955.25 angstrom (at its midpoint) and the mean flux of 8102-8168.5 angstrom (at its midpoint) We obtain -0.05 mag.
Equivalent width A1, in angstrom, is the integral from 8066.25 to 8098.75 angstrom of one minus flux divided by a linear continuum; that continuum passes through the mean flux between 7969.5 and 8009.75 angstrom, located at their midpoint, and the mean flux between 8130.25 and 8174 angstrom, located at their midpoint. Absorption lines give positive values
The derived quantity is -4.2 angstrom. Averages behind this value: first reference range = 1.98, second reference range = 1.79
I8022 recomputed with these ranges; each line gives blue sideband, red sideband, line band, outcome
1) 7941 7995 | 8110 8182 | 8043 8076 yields -0.09 mag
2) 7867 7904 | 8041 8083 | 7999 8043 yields 0.04 mag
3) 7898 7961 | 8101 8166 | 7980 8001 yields 0.00 mag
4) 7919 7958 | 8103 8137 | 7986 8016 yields 0.05 mag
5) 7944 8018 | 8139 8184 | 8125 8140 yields -0.14 mag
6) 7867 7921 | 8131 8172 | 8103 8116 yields -0.11 mag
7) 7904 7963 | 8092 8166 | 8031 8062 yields -0.07 mag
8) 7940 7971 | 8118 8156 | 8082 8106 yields -0.06 mag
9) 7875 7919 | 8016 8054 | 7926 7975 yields -0.02 mag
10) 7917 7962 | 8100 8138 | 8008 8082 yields -0.03 mag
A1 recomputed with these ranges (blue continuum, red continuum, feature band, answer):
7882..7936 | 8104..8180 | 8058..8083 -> -2.59 angstrom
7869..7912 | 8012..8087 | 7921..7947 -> -0.79 angstrom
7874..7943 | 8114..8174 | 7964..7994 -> -0.88 angstrom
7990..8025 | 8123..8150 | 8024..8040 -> -1.32 angstrom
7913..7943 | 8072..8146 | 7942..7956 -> -0.09 angstrom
